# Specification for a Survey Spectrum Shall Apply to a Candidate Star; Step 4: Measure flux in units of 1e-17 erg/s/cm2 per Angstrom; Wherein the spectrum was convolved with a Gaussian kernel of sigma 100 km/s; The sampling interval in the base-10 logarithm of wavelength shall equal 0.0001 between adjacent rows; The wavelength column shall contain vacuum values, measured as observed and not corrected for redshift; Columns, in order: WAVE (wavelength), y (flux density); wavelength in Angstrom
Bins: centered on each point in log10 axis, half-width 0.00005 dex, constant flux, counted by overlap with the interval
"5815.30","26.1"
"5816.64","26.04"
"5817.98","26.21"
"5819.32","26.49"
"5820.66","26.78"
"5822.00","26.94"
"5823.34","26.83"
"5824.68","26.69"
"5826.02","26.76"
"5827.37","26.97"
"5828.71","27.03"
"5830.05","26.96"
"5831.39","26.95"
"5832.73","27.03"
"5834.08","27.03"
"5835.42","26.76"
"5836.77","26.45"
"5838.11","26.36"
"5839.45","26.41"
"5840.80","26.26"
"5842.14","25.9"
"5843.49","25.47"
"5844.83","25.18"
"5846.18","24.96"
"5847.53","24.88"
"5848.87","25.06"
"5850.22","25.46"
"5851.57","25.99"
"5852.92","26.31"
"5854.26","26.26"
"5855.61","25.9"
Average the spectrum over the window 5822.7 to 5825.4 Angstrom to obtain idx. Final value 26.8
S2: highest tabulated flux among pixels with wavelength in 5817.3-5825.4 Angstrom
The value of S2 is 26.94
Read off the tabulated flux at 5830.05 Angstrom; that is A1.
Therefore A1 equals 26.96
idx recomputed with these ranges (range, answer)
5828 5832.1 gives 27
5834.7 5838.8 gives 26.6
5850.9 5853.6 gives 26.2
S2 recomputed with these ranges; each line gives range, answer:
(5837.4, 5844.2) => 26.41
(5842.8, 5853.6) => 26.31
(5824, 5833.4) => 27.03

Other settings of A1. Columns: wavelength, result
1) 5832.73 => 27.03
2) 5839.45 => 26.41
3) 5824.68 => 26.69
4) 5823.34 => 26.83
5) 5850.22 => 25.46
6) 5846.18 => 24.96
